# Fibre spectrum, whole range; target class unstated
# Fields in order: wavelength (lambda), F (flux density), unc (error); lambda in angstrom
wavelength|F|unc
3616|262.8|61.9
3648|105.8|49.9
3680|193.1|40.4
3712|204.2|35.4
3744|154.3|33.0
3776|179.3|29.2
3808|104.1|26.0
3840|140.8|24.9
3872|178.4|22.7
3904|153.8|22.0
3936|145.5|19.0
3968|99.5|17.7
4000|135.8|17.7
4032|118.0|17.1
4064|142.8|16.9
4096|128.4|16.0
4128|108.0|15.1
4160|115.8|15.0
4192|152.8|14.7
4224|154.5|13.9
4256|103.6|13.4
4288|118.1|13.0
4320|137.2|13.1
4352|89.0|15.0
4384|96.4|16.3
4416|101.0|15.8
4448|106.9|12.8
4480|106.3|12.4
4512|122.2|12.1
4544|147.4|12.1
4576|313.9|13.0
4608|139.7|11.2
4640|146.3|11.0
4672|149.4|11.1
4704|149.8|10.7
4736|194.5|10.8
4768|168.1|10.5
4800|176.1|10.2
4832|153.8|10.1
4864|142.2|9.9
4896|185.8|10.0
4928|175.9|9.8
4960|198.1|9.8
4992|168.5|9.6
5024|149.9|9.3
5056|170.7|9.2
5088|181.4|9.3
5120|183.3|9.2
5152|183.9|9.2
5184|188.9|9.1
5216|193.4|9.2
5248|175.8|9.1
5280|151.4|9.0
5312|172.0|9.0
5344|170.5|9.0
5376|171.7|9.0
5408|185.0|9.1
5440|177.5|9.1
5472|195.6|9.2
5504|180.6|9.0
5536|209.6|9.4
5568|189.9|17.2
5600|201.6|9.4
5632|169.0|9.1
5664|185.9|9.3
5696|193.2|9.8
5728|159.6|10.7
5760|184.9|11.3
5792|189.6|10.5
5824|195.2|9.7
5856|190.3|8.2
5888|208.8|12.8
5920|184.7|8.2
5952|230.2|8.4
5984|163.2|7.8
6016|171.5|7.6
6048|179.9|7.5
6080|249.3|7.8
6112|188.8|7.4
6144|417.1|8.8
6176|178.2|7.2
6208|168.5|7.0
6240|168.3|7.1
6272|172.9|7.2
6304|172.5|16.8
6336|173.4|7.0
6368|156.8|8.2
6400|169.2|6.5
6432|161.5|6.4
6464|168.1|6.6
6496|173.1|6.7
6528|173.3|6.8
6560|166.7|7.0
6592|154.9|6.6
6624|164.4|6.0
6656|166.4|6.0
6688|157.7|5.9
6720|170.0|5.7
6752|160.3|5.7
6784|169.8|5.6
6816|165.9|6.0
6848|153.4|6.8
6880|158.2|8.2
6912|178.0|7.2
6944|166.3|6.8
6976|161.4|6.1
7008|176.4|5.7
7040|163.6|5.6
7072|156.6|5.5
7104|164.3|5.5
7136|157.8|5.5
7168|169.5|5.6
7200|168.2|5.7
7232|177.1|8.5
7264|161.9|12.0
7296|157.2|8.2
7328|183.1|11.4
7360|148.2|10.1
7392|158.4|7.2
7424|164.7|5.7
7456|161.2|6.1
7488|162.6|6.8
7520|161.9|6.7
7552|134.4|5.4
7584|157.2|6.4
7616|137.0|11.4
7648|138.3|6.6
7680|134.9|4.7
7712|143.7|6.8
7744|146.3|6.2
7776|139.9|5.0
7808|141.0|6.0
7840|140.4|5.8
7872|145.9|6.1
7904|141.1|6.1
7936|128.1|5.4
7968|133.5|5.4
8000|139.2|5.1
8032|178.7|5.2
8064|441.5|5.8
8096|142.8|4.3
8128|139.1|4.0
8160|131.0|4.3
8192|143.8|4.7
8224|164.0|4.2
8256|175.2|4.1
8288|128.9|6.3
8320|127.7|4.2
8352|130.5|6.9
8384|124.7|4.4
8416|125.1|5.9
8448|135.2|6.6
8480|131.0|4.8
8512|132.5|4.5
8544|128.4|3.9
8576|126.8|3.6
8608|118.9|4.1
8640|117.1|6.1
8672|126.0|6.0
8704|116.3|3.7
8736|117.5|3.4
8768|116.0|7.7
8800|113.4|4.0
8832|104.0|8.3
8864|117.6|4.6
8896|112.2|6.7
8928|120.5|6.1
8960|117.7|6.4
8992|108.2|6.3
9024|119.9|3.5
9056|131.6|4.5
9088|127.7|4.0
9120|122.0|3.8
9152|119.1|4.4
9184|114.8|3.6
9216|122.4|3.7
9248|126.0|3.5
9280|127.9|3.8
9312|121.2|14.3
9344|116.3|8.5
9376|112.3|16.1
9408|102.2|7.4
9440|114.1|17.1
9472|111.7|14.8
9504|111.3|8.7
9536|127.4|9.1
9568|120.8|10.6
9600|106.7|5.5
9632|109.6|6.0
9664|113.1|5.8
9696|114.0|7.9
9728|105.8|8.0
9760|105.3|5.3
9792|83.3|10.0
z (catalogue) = 0.226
